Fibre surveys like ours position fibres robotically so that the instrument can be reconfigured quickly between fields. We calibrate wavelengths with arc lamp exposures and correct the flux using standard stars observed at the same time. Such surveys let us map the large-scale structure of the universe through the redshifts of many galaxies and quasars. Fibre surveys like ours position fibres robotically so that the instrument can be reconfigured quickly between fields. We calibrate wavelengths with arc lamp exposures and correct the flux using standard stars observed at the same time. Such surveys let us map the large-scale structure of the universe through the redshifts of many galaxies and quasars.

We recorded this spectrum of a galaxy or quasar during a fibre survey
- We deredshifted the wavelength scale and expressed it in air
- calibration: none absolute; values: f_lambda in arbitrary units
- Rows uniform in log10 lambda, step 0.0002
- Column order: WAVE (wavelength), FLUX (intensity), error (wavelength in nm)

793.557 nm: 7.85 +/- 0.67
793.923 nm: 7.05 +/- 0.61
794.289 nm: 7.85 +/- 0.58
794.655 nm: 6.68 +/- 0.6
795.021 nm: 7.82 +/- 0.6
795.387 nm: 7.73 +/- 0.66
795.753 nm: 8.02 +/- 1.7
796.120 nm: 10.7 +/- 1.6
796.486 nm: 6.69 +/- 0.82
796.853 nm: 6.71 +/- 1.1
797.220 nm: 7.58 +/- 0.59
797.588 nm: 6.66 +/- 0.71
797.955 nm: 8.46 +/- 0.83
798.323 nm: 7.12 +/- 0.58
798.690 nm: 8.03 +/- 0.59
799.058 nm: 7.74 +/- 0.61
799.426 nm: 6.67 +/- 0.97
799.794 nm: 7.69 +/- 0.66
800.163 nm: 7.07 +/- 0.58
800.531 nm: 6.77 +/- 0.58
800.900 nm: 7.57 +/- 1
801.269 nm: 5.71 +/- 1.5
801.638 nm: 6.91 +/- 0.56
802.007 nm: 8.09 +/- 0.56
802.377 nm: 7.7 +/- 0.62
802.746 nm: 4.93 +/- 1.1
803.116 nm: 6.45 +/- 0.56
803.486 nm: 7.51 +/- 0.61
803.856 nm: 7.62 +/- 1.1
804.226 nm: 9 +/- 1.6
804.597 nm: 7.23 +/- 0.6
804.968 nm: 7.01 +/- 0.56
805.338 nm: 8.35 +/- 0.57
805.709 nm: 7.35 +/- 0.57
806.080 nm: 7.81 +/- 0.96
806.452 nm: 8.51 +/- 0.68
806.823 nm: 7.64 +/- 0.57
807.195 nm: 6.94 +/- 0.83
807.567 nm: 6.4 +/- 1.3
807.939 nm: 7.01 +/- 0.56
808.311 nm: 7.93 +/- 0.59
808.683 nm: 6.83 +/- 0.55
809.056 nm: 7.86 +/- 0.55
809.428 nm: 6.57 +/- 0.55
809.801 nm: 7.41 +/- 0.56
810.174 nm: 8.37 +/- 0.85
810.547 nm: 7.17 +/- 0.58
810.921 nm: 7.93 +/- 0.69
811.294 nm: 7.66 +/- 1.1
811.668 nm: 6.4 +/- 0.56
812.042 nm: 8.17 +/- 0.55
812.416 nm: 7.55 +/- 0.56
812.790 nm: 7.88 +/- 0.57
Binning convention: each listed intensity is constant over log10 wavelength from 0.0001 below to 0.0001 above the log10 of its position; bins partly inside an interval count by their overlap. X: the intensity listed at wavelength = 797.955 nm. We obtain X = 8.46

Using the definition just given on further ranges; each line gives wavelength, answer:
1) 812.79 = 7.88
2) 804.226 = 9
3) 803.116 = 6.45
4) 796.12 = 10.7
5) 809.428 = 6.57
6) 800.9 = 7.57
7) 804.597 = 7.23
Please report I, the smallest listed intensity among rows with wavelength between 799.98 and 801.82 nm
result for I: 5.71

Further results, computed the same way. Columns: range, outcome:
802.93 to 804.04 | 6.45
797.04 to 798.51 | 6.66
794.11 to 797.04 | 6.68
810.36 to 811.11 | 7.17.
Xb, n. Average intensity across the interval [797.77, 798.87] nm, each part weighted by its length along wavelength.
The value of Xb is 7.87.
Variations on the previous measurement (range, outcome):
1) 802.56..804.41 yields 7.1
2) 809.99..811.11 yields 7.82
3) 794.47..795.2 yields 7.25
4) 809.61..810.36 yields 7.88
